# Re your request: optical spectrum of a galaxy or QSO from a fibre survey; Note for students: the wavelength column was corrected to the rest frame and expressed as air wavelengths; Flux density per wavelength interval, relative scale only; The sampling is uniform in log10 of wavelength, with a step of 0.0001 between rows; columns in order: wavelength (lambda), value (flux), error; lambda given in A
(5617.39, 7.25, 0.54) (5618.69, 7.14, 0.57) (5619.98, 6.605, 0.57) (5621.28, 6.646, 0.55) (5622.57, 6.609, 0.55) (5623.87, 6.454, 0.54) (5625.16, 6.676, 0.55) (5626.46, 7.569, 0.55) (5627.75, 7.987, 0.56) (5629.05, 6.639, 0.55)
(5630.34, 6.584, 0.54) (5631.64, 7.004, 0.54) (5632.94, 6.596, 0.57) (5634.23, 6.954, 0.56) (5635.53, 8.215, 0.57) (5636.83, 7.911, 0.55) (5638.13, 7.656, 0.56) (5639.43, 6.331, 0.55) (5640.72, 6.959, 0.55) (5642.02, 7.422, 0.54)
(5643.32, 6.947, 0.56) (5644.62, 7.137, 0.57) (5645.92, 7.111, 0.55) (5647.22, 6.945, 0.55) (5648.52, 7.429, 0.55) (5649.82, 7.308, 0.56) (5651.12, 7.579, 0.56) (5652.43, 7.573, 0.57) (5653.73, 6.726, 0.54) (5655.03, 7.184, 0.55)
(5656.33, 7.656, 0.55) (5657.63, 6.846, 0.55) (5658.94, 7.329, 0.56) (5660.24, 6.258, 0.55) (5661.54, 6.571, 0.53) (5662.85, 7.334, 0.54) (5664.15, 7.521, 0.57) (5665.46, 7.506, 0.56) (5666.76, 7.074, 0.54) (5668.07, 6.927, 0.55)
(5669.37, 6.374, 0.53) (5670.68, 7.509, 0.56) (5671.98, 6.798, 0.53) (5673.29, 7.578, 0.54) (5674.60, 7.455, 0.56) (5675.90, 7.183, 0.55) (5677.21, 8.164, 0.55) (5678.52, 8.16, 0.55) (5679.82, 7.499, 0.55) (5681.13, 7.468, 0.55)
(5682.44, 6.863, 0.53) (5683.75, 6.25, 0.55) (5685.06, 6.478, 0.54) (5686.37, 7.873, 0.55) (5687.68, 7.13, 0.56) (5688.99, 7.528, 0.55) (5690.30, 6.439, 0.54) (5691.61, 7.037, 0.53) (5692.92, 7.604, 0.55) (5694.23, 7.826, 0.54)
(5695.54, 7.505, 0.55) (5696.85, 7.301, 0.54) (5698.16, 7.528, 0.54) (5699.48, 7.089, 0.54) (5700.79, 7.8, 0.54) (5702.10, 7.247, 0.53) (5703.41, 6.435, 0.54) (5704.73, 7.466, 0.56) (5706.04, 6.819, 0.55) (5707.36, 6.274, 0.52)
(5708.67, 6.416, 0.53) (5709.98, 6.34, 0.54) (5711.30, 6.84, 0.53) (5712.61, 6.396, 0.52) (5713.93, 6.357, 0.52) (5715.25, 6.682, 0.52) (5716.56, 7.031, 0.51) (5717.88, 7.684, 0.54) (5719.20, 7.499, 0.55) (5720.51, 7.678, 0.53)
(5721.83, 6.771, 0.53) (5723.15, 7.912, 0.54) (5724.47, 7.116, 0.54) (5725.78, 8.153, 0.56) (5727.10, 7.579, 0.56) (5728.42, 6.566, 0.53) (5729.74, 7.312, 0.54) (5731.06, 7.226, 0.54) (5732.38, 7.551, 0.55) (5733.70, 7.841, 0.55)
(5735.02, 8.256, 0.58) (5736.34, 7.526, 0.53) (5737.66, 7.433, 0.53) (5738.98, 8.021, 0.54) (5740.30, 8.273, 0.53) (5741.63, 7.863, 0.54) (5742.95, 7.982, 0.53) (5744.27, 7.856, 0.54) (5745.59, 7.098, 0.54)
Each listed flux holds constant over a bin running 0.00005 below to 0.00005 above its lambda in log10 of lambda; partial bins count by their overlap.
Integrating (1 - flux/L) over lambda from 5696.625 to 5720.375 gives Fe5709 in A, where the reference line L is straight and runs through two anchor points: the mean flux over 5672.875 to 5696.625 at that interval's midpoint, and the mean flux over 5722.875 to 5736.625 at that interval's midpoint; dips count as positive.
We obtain 1.52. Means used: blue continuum 7.33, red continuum 7.54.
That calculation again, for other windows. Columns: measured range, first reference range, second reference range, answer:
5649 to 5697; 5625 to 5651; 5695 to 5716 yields -1.3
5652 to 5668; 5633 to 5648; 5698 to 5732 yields 0.1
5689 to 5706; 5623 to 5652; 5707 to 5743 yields 0.0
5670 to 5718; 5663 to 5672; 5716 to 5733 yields 0.8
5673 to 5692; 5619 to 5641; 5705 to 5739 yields -0.4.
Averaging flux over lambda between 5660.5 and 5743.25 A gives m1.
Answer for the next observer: 7.26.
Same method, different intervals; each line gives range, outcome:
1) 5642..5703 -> 7.23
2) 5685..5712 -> 7.11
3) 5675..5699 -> 7.32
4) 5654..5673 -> 7.07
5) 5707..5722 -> 6.85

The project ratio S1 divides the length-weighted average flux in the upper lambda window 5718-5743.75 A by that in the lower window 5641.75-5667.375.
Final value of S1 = 1.06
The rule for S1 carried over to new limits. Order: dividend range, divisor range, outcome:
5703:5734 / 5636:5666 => 0.98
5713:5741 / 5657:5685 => 1.04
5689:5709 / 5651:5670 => 1.01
